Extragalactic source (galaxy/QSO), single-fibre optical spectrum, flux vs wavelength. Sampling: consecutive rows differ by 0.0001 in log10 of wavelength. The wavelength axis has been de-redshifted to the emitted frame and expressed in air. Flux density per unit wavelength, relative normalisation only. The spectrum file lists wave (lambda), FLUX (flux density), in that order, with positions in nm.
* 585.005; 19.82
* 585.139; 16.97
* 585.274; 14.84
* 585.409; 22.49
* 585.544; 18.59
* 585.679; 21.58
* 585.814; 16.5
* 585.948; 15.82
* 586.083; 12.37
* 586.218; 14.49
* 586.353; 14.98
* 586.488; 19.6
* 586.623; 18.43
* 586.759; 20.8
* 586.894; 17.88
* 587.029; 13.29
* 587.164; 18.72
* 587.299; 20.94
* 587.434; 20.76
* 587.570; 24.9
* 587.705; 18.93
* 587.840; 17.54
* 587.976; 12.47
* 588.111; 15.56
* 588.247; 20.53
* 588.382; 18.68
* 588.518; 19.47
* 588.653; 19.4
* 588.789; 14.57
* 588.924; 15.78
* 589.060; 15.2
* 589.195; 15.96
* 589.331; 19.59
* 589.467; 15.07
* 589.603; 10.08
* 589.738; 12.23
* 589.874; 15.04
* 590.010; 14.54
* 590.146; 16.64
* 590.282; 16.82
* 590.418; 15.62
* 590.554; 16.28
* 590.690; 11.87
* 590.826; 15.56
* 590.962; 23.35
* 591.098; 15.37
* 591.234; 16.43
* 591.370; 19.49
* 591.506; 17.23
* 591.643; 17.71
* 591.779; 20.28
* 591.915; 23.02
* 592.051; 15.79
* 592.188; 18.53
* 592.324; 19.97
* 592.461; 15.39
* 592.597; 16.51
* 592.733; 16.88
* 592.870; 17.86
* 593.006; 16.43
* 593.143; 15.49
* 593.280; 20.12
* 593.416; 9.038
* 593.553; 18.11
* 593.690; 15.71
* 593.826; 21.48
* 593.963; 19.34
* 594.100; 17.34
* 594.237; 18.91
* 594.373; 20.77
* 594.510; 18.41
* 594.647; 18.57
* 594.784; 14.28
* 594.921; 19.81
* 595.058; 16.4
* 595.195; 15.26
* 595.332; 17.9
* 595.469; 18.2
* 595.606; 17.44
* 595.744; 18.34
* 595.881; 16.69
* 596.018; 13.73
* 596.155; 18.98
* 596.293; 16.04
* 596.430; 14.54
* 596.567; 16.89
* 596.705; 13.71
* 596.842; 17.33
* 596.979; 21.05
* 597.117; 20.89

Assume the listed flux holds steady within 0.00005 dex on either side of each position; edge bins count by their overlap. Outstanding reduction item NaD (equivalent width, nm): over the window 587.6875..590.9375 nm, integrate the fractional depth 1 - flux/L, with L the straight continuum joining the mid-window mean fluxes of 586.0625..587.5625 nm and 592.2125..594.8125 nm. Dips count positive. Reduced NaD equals 0.32 nm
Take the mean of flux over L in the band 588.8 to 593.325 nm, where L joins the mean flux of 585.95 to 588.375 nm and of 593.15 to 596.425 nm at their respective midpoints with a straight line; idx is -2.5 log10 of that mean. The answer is 0.053 mag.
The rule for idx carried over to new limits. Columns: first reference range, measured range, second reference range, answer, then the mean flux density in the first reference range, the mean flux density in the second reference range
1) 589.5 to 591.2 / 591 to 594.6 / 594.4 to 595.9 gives -0.09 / 15.3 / 17.5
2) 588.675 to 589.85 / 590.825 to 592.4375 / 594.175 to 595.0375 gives -0.13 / 15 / 18.4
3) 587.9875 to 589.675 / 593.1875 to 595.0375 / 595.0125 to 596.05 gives -0.06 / 16.5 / 16.9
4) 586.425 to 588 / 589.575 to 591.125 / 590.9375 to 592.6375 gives 0.20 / 18.9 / 18.3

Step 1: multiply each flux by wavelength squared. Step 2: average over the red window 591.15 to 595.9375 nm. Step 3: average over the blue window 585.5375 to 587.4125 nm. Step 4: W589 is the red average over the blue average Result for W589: 1.04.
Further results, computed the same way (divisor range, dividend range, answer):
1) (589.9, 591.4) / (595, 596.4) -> 1.04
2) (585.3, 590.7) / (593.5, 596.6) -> 1.05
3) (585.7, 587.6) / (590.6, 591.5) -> 0.97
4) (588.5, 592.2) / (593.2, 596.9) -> 1.05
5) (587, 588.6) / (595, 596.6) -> 0.92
